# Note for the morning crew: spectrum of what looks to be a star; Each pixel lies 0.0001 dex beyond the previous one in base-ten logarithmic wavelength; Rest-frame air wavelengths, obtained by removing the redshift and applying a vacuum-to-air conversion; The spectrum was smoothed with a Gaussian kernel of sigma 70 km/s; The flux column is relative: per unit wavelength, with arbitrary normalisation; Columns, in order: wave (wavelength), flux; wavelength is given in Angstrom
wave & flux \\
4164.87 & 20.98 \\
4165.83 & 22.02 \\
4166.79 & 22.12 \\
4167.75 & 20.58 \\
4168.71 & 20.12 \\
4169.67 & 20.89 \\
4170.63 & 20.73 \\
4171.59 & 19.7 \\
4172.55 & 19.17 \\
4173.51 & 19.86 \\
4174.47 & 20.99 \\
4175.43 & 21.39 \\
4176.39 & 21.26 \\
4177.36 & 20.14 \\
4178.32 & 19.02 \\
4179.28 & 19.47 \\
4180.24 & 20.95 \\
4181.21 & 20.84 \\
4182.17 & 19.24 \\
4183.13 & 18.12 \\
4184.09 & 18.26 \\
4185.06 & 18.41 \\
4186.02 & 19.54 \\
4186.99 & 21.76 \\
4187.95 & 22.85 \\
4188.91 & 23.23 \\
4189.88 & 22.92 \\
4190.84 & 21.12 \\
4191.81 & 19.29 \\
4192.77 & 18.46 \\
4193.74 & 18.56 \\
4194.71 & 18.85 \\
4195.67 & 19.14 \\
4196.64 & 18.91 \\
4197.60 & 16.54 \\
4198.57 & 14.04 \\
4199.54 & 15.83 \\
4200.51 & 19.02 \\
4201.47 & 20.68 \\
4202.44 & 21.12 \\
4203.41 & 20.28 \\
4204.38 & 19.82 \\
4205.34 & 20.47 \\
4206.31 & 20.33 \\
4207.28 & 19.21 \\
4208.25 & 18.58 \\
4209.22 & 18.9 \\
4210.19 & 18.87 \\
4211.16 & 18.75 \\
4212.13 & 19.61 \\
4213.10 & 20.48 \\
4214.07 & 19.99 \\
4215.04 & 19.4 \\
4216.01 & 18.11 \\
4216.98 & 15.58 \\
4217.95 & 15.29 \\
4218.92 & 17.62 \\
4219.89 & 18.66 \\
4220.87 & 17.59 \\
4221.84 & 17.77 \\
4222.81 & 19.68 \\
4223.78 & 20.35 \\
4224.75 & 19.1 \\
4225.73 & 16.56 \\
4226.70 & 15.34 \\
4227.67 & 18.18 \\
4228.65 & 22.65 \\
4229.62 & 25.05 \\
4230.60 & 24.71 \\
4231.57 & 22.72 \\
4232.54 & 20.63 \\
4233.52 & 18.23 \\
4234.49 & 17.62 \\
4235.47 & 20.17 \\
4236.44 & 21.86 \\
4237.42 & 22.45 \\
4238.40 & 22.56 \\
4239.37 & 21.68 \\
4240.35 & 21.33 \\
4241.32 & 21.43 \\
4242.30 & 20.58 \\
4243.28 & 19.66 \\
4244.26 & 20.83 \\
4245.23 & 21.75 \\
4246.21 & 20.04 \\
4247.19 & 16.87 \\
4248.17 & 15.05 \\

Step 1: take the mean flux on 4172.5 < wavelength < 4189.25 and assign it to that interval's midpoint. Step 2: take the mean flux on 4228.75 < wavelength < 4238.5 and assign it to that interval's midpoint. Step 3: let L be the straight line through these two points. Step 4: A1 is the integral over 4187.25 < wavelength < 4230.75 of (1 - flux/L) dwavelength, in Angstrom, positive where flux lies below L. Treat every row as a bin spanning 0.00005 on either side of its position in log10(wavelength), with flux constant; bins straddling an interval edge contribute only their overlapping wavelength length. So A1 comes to 3.6 Angstrom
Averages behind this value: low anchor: 20.3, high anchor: 21.6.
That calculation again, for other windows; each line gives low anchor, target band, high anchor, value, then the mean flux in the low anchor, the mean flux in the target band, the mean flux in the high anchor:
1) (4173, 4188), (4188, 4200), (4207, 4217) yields 0.3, 20.1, 19.1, 19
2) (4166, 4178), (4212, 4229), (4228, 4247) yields 2.2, 20.6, 18.4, 21.3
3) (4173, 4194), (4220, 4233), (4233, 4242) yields 0.4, 20.3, 20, 20.8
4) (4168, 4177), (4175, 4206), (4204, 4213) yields 0.4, 20.5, 19.7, 19.4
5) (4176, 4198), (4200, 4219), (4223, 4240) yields 1.0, 19.9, 19.1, 20.6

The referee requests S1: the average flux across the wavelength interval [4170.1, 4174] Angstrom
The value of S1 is 19.9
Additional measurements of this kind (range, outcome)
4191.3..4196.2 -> 18.8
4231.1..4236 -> 19.9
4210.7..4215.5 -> 19.7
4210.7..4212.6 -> 19.2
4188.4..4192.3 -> 21.7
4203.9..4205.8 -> 20.2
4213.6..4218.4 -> 17.7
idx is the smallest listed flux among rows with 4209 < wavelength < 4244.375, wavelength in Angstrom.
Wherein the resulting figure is 15.29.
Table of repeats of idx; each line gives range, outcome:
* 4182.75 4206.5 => 14.04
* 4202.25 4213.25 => 18.58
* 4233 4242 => 17.62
